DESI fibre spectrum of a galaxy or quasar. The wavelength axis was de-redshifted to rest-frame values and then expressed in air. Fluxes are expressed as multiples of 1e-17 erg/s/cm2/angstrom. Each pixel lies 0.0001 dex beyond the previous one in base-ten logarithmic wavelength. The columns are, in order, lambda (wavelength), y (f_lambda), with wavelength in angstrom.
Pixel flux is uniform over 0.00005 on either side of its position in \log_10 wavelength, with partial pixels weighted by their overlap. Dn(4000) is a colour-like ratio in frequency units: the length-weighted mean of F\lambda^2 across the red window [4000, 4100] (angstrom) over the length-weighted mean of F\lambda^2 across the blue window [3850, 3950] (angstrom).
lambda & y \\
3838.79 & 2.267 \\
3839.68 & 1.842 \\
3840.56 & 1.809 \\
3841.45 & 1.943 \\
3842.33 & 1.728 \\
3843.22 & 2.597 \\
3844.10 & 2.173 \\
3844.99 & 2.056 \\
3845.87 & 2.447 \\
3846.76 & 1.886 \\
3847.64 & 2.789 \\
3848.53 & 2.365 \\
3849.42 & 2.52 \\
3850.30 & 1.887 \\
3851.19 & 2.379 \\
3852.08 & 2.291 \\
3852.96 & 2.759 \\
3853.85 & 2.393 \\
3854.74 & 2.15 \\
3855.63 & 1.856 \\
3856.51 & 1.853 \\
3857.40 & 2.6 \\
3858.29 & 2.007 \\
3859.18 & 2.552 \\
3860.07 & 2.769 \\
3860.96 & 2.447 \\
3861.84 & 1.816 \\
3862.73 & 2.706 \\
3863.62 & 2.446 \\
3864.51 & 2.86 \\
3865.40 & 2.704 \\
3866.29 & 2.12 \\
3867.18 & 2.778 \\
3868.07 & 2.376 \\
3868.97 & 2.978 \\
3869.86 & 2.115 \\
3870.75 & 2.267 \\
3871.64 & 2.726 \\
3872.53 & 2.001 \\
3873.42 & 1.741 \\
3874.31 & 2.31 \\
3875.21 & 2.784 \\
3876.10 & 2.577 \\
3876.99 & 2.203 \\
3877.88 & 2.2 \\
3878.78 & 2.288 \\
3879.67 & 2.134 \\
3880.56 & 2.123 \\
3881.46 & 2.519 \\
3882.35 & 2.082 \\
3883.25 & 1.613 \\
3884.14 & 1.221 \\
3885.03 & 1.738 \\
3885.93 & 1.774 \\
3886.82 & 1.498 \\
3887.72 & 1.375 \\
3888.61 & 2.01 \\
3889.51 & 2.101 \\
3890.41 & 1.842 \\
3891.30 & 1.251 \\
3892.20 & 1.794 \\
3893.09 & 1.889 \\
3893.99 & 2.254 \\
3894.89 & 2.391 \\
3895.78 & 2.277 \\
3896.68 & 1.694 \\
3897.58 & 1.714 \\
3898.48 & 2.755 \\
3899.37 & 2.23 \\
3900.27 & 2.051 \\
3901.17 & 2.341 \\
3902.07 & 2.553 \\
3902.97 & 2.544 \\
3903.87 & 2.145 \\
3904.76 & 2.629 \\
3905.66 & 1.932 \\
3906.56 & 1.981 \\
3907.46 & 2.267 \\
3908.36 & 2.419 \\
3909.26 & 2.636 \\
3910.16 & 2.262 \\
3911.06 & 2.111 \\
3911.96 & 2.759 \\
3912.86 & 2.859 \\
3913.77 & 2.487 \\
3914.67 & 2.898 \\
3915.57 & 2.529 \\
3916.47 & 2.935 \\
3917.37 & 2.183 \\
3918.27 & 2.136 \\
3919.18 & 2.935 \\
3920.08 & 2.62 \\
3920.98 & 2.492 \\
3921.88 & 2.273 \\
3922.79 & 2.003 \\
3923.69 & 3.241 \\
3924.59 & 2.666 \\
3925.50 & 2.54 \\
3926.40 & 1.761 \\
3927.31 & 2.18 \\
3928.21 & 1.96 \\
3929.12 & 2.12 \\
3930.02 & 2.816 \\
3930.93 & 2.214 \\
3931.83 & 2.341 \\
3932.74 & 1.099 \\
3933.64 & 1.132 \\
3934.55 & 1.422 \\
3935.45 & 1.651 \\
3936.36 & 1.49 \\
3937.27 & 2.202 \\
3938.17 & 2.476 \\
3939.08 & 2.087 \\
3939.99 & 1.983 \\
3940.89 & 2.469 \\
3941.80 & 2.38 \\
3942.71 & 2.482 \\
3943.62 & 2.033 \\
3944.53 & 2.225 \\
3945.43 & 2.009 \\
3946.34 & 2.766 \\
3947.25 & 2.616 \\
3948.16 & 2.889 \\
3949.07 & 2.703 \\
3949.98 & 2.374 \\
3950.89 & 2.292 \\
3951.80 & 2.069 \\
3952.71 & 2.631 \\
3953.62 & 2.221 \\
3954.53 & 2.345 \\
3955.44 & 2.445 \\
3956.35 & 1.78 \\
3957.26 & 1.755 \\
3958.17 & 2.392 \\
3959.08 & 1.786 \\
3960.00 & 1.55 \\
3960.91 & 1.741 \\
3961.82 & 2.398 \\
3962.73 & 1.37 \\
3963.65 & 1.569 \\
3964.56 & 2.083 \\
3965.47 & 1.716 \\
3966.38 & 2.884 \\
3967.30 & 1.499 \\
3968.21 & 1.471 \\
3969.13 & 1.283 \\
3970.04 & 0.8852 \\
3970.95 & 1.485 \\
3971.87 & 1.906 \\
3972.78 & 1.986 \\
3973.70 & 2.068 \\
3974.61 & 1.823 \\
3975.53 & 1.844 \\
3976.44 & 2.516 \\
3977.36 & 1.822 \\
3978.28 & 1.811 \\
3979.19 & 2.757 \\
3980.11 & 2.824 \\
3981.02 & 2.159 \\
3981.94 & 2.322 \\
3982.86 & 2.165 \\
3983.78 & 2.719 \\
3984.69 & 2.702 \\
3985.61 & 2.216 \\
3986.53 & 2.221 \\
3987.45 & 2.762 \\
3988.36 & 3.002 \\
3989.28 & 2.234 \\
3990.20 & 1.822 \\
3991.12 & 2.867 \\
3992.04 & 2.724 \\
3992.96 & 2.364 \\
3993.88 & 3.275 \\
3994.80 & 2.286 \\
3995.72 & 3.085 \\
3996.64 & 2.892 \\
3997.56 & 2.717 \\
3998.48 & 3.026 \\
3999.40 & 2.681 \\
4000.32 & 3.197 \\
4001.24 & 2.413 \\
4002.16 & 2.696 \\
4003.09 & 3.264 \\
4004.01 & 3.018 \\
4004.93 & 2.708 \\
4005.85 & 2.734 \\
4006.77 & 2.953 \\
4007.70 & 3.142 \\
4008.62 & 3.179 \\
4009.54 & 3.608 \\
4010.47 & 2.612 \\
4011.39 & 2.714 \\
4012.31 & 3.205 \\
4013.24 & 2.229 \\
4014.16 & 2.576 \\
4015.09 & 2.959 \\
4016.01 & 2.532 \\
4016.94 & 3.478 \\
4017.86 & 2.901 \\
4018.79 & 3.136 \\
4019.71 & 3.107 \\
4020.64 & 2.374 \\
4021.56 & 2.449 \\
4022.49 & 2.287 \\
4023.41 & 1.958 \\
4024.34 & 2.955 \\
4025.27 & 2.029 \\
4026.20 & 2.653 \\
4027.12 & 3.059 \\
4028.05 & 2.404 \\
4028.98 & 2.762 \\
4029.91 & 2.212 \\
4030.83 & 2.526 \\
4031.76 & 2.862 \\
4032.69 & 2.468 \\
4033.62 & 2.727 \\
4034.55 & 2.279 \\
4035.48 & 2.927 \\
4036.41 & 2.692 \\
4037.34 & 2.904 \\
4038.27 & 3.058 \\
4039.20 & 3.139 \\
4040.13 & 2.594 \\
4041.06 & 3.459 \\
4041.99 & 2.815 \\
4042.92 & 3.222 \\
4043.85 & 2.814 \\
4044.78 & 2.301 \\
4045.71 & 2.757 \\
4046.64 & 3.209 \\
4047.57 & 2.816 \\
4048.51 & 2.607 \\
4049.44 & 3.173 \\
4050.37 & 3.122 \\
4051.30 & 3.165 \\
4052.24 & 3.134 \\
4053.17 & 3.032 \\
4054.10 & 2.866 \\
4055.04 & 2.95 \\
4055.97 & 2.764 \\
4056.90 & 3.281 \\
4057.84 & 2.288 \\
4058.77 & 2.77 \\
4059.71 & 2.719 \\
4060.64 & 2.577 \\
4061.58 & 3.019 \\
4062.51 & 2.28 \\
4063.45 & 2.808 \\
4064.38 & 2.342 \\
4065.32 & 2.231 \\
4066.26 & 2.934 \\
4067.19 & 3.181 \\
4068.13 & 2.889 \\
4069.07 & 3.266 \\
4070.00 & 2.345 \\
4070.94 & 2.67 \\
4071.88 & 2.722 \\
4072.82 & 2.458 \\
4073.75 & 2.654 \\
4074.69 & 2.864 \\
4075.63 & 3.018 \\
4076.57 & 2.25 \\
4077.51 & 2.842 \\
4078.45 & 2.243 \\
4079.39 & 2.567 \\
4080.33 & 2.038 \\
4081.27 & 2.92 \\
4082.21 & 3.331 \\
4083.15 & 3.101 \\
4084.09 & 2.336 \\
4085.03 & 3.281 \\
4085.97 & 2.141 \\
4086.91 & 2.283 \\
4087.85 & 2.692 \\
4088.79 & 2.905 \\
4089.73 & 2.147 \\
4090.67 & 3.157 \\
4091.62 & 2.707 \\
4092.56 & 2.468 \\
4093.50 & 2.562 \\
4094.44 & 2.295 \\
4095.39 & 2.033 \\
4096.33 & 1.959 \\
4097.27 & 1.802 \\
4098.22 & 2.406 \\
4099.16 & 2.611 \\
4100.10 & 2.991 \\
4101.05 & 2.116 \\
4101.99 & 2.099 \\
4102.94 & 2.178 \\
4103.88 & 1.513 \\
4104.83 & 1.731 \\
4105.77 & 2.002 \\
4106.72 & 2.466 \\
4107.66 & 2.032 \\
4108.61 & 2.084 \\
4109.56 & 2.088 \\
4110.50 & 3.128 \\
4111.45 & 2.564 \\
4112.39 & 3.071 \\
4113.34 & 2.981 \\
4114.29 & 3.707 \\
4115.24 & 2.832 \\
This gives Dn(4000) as 1.3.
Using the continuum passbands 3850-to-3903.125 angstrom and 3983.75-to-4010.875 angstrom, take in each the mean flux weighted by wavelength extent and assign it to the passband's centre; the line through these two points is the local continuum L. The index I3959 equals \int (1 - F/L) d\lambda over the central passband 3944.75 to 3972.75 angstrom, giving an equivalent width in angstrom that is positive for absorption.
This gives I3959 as 6.0 angstrom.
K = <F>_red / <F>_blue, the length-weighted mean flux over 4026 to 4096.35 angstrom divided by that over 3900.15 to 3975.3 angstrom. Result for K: 1.25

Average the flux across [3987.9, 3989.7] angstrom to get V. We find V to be 2.64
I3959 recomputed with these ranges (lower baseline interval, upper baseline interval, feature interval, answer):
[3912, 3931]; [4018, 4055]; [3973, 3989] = 1.8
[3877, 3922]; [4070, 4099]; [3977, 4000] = -1.7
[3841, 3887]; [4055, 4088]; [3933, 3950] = 1.8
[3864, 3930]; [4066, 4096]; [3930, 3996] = 6.9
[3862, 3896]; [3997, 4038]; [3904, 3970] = 5.5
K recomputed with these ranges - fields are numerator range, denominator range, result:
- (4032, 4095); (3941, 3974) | 1.34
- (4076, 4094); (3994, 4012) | 0.91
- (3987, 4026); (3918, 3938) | 1.28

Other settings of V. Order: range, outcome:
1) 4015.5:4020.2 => 3.03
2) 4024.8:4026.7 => 2.36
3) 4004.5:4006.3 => 2.72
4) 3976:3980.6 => 2.34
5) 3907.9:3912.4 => 2.44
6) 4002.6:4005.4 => 2.99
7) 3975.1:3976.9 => 2.19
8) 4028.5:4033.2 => 2.57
